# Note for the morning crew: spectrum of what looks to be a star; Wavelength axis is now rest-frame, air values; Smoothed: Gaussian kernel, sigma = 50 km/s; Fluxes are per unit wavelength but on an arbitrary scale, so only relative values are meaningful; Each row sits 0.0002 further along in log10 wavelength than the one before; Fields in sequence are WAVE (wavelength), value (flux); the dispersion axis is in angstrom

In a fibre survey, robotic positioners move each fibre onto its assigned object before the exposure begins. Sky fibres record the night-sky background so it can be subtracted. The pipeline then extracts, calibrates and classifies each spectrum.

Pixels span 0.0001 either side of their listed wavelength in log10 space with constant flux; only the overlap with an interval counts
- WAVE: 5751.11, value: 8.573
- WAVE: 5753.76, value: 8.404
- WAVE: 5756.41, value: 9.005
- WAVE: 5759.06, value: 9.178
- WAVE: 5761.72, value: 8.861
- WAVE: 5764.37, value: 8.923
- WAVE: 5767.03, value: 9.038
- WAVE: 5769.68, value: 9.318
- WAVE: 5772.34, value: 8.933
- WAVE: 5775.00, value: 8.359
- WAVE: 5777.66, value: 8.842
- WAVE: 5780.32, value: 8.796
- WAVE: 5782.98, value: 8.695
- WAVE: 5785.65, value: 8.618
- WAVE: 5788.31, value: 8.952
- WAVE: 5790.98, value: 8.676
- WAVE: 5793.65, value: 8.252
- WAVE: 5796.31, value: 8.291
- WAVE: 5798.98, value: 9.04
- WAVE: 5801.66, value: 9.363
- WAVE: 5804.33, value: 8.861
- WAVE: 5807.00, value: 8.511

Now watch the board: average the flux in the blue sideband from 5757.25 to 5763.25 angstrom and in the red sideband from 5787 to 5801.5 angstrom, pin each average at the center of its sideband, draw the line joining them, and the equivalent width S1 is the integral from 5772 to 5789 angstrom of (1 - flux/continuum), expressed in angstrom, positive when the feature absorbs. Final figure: 0.2 angstrom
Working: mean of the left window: 9.01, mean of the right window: 8.7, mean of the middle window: 8.72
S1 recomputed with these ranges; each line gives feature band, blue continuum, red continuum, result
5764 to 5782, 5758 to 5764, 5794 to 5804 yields 0.1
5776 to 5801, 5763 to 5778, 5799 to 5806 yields 0.8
